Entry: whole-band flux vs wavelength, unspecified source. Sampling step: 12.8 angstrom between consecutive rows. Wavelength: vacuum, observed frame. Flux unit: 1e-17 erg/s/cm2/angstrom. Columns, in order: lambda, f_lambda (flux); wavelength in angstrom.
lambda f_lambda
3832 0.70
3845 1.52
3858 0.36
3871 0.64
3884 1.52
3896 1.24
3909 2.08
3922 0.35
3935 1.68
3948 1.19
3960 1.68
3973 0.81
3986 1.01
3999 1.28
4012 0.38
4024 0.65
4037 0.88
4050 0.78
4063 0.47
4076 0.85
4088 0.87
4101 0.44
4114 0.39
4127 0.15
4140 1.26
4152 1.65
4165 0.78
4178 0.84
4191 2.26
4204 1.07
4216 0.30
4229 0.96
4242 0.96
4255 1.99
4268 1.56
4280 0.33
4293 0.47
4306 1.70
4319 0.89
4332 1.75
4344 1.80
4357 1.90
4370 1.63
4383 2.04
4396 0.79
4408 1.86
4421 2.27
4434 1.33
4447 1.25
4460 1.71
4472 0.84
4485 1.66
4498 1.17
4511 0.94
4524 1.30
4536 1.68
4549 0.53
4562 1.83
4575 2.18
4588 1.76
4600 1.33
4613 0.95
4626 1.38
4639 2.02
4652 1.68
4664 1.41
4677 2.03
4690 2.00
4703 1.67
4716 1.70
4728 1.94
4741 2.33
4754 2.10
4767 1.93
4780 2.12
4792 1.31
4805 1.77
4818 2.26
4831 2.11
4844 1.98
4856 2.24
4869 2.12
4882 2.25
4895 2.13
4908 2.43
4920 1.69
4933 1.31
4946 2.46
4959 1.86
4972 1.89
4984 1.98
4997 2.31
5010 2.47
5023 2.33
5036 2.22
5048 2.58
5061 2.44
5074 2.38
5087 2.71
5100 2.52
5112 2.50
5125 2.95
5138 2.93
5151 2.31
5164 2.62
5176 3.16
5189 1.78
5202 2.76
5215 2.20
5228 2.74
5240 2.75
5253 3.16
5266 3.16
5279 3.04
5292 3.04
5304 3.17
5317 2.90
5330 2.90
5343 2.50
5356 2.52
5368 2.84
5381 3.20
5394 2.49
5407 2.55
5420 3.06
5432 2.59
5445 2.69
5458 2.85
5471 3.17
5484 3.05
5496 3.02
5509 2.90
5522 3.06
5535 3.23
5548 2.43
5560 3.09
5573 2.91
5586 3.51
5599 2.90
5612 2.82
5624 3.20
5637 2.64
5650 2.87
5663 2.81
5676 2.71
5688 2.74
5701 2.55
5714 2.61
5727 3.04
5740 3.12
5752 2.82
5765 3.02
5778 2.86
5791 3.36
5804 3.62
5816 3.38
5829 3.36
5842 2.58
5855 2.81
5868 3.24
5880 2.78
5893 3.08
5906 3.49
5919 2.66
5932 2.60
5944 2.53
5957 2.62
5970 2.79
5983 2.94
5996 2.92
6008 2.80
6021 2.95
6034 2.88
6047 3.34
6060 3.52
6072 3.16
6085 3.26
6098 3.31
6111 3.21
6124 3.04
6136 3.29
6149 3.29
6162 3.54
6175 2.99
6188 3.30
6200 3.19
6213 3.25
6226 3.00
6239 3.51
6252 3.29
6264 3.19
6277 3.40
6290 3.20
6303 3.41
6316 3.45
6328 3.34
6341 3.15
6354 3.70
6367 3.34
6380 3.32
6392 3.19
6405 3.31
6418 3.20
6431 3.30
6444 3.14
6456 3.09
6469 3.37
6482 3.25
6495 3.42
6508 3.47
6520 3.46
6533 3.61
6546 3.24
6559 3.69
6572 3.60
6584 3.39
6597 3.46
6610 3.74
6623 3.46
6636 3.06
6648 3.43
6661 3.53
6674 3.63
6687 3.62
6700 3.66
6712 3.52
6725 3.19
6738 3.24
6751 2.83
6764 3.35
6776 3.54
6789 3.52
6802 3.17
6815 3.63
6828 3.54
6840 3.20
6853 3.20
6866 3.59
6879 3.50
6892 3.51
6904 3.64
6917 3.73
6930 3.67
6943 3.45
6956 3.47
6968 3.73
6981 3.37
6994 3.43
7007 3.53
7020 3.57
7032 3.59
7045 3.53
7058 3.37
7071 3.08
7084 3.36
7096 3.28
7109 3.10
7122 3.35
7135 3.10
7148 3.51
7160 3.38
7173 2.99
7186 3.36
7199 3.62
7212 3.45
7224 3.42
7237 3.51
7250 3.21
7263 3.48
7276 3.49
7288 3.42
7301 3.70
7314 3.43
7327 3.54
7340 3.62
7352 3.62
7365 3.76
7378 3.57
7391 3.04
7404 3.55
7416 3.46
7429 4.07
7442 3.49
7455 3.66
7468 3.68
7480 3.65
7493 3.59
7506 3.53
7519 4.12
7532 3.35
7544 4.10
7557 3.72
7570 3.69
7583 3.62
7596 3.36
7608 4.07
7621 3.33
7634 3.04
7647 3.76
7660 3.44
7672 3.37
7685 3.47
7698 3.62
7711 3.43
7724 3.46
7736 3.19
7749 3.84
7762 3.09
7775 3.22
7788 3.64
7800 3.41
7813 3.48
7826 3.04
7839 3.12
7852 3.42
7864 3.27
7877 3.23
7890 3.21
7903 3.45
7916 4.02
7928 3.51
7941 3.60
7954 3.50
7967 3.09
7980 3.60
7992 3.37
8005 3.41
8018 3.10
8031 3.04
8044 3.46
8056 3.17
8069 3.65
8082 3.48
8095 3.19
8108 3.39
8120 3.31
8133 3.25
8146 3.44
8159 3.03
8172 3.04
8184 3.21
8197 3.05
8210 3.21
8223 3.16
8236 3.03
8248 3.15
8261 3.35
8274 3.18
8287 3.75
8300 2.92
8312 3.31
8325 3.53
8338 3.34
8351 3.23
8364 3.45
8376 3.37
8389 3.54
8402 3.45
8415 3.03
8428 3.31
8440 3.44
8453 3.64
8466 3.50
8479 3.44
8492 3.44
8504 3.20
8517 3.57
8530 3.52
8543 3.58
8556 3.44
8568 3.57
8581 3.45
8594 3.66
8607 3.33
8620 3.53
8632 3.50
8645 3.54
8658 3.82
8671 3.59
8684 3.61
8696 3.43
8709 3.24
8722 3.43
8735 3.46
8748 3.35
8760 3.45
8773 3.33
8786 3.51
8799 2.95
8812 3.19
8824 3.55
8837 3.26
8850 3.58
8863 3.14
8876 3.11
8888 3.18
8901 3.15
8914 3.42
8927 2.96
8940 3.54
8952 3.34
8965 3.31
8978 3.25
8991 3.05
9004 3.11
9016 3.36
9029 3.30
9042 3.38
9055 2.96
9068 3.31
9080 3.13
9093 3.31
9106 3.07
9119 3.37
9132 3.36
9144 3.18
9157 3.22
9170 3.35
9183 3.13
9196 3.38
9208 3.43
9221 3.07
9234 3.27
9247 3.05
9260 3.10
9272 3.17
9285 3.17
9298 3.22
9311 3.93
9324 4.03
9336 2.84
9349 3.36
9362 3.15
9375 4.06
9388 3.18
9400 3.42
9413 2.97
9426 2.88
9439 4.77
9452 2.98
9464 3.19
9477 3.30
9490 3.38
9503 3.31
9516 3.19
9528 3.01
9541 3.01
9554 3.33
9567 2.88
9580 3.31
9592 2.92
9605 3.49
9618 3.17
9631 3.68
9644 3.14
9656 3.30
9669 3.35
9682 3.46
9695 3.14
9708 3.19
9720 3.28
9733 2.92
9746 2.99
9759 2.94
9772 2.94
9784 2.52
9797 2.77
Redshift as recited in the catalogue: 0.15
